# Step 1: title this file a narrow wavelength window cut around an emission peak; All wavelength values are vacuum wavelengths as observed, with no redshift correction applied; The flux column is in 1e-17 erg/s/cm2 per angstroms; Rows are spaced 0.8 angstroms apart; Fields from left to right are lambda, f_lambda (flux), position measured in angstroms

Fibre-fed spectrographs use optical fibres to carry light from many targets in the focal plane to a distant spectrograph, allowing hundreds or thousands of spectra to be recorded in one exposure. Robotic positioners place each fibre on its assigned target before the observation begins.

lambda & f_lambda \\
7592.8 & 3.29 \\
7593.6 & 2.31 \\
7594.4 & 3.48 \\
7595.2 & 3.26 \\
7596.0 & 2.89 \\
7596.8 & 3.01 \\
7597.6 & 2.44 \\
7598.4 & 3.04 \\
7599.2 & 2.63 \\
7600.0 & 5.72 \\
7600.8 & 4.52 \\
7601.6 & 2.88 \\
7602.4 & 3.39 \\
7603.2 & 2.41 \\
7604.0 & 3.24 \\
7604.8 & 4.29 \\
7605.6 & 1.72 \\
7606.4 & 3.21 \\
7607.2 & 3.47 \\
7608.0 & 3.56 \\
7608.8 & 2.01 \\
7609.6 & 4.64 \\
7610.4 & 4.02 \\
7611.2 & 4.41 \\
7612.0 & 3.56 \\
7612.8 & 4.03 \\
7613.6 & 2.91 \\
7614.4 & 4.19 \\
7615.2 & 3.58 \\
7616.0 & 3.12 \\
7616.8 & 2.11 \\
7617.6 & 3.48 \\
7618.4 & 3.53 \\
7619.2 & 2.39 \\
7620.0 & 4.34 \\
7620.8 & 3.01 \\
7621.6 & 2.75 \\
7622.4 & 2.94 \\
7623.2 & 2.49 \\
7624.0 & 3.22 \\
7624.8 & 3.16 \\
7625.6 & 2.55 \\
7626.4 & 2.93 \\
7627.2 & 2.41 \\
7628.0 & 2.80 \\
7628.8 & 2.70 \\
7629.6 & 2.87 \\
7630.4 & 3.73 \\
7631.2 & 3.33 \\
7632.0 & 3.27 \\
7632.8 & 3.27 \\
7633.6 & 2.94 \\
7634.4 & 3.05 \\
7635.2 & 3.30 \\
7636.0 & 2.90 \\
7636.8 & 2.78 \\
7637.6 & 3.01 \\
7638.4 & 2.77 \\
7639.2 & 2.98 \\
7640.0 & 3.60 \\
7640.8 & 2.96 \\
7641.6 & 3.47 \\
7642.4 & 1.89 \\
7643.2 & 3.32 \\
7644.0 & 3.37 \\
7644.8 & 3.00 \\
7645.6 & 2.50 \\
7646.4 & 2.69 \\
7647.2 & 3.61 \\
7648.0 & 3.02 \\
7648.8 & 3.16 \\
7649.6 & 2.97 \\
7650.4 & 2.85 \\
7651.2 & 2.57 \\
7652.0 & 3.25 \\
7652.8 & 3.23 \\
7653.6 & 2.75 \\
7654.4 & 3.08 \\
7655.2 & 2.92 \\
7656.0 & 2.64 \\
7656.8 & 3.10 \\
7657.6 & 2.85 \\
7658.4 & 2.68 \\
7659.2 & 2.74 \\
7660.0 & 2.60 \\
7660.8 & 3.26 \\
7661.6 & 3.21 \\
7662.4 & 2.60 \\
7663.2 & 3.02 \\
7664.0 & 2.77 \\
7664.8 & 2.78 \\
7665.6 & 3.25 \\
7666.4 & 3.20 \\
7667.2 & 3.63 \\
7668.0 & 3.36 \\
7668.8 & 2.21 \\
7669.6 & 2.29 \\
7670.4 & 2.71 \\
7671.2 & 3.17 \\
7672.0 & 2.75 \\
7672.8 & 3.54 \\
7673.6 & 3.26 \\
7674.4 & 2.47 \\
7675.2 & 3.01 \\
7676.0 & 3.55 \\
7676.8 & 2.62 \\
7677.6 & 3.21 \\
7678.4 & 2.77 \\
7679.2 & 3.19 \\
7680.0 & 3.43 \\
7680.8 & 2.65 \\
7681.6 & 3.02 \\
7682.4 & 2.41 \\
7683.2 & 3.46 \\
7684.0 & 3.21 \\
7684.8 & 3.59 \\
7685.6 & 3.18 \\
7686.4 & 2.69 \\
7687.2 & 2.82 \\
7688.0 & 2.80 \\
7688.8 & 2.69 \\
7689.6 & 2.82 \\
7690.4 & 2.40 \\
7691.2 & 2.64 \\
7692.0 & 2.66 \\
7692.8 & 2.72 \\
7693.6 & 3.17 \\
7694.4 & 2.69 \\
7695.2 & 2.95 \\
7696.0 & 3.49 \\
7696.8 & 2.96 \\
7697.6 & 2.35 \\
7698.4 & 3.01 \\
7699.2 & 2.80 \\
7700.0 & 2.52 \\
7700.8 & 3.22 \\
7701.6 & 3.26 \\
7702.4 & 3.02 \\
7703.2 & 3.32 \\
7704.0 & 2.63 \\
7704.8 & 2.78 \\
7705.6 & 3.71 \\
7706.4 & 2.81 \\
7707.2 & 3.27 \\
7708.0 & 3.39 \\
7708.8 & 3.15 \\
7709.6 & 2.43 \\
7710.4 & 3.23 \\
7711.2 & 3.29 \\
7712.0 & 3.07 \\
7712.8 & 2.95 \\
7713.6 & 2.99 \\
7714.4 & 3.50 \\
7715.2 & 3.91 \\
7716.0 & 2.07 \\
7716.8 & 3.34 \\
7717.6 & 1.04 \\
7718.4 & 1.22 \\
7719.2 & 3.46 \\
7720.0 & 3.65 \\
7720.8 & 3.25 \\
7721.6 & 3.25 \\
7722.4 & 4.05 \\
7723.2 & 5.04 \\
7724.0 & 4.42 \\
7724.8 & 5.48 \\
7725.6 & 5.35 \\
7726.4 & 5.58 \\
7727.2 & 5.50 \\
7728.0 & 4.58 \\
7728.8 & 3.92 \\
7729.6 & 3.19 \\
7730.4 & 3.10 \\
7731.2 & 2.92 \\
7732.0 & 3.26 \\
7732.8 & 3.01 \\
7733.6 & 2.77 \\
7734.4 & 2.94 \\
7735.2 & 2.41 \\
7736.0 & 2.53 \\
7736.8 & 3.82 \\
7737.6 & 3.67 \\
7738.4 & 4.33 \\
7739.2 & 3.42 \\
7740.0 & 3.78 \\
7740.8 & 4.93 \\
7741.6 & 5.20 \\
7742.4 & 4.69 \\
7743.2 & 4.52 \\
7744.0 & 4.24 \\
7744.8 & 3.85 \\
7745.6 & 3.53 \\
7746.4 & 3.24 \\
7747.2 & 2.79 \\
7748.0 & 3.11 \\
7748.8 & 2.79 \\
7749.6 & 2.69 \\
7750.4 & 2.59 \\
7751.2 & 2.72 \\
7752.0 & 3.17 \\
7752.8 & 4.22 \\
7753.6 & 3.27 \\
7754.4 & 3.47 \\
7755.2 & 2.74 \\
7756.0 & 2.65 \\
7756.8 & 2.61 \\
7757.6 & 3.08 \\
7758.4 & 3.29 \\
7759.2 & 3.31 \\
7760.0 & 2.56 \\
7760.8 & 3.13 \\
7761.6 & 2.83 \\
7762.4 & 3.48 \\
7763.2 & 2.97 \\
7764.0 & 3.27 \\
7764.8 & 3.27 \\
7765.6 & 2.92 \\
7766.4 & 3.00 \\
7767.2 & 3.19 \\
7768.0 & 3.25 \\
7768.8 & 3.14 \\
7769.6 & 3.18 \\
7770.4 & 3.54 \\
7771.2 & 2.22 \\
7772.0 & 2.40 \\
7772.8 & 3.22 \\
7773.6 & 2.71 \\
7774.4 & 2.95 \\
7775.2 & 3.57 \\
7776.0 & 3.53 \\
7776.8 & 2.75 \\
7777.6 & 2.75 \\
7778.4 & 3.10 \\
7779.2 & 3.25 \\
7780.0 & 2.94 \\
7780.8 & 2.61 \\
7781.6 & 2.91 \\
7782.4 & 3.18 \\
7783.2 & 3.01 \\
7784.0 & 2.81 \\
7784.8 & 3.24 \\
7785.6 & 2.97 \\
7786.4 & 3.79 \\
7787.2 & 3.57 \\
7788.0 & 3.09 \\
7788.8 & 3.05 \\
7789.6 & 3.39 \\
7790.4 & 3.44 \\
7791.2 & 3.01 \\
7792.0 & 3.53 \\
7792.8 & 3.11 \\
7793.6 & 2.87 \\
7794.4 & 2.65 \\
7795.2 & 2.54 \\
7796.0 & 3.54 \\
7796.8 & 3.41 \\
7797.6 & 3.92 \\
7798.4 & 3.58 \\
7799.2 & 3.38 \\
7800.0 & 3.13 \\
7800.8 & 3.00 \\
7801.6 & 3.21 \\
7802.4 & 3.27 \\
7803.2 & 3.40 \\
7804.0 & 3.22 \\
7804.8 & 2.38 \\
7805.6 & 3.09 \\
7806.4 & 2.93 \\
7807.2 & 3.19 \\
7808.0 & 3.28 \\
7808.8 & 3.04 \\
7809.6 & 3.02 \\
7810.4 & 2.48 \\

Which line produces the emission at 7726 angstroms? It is [S II] 6716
